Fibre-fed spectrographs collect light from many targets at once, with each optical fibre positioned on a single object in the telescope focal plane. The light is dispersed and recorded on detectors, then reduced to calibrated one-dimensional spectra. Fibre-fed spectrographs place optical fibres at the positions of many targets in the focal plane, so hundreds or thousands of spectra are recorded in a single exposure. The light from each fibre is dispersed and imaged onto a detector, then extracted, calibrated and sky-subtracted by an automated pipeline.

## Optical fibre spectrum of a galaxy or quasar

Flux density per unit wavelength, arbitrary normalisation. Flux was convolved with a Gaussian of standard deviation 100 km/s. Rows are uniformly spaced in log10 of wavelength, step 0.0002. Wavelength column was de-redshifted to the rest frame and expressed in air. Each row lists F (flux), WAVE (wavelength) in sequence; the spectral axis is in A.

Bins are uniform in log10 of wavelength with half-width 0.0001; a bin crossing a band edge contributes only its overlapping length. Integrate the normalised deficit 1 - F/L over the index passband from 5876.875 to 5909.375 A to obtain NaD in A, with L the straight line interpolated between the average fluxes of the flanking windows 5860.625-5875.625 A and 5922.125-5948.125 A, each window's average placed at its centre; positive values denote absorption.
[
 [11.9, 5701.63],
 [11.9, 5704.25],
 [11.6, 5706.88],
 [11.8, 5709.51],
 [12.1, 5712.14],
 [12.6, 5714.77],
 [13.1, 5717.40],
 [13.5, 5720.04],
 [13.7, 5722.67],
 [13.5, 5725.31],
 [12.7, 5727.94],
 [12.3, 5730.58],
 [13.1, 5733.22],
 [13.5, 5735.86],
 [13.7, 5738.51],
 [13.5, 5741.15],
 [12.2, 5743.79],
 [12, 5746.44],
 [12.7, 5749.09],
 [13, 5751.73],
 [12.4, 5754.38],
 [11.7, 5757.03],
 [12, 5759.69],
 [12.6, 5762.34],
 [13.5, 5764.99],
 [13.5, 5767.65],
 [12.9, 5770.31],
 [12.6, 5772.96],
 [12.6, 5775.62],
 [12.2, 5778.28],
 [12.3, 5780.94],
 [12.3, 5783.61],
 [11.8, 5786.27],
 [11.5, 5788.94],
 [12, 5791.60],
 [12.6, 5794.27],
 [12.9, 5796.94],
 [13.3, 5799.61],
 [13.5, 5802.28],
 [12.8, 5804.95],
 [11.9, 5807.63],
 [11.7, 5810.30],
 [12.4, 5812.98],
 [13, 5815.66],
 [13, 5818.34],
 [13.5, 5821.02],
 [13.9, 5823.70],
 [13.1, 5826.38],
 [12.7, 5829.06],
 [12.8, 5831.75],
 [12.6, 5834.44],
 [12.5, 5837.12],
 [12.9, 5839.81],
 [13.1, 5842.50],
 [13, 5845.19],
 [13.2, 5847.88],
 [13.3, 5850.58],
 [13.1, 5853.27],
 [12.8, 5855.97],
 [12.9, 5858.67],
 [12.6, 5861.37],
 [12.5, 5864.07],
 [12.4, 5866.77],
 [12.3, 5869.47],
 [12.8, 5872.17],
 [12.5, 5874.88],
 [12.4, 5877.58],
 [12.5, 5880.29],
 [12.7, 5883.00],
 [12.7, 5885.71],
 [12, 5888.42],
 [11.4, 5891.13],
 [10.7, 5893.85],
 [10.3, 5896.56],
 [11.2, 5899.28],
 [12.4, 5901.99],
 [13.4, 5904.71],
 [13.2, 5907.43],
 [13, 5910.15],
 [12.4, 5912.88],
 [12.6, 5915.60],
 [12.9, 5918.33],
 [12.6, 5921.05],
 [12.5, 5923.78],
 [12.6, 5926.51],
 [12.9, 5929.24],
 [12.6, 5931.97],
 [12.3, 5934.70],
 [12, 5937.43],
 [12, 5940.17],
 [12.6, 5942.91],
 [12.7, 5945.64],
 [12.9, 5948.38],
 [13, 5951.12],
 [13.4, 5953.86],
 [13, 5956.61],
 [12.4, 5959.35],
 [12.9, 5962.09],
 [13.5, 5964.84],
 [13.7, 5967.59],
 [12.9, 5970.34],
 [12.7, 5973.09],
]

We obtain 1.09 A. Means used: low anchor 12.5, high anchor 12.5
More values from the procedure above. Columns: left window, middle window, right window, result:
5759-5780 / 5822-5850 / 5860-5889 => -0.9 A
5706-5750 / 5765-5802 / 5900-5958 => 0.6 A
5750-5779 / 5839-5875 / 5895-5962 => -0.7 A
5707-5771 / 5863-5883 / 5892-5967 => 0.2 A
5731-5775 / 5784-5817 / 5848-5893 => 0.6 A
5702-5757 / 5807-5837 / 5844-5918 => -0.6 A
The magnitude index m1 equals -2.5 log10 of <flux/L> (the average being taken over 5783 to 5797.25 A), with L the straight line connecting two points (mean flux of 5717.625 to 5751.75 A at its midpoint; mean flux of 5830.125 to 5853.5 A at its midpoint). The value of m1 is 0.07 mag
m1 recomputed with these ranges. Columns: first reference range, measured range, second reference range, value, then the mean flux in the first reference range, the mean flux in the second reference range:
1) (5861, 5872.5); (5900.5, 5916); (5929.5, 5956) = -0.023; 12.5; 12.6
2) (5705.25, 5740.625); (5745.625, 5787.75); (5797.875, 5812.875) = 0.020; 12.9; 12.6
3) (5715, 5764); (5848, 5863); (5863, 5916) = -0.047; 12.8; 12.3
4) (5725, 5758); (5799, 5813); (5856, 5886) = 0.009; 12.8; 12.6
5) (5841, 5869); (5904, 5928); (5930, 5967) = 0.000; 12.9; 12.7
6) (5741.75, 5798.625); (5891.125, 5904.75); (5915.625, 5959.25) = 0.109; 12.5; 12.7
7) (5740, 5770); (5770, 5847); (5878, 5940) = -0.012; 12.6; 12.3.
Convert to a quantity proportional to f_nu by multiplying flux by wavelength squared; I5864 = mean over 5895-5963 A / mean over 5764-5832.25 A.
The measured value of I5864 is 1.03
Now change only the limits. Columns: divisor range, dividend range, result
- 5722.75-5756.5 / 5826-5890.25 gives 1.03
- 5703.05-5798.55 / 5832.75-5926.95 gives 1.04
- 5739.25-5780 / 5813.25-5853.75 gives 1.06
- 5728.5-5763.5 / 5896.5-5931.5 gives 1.05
